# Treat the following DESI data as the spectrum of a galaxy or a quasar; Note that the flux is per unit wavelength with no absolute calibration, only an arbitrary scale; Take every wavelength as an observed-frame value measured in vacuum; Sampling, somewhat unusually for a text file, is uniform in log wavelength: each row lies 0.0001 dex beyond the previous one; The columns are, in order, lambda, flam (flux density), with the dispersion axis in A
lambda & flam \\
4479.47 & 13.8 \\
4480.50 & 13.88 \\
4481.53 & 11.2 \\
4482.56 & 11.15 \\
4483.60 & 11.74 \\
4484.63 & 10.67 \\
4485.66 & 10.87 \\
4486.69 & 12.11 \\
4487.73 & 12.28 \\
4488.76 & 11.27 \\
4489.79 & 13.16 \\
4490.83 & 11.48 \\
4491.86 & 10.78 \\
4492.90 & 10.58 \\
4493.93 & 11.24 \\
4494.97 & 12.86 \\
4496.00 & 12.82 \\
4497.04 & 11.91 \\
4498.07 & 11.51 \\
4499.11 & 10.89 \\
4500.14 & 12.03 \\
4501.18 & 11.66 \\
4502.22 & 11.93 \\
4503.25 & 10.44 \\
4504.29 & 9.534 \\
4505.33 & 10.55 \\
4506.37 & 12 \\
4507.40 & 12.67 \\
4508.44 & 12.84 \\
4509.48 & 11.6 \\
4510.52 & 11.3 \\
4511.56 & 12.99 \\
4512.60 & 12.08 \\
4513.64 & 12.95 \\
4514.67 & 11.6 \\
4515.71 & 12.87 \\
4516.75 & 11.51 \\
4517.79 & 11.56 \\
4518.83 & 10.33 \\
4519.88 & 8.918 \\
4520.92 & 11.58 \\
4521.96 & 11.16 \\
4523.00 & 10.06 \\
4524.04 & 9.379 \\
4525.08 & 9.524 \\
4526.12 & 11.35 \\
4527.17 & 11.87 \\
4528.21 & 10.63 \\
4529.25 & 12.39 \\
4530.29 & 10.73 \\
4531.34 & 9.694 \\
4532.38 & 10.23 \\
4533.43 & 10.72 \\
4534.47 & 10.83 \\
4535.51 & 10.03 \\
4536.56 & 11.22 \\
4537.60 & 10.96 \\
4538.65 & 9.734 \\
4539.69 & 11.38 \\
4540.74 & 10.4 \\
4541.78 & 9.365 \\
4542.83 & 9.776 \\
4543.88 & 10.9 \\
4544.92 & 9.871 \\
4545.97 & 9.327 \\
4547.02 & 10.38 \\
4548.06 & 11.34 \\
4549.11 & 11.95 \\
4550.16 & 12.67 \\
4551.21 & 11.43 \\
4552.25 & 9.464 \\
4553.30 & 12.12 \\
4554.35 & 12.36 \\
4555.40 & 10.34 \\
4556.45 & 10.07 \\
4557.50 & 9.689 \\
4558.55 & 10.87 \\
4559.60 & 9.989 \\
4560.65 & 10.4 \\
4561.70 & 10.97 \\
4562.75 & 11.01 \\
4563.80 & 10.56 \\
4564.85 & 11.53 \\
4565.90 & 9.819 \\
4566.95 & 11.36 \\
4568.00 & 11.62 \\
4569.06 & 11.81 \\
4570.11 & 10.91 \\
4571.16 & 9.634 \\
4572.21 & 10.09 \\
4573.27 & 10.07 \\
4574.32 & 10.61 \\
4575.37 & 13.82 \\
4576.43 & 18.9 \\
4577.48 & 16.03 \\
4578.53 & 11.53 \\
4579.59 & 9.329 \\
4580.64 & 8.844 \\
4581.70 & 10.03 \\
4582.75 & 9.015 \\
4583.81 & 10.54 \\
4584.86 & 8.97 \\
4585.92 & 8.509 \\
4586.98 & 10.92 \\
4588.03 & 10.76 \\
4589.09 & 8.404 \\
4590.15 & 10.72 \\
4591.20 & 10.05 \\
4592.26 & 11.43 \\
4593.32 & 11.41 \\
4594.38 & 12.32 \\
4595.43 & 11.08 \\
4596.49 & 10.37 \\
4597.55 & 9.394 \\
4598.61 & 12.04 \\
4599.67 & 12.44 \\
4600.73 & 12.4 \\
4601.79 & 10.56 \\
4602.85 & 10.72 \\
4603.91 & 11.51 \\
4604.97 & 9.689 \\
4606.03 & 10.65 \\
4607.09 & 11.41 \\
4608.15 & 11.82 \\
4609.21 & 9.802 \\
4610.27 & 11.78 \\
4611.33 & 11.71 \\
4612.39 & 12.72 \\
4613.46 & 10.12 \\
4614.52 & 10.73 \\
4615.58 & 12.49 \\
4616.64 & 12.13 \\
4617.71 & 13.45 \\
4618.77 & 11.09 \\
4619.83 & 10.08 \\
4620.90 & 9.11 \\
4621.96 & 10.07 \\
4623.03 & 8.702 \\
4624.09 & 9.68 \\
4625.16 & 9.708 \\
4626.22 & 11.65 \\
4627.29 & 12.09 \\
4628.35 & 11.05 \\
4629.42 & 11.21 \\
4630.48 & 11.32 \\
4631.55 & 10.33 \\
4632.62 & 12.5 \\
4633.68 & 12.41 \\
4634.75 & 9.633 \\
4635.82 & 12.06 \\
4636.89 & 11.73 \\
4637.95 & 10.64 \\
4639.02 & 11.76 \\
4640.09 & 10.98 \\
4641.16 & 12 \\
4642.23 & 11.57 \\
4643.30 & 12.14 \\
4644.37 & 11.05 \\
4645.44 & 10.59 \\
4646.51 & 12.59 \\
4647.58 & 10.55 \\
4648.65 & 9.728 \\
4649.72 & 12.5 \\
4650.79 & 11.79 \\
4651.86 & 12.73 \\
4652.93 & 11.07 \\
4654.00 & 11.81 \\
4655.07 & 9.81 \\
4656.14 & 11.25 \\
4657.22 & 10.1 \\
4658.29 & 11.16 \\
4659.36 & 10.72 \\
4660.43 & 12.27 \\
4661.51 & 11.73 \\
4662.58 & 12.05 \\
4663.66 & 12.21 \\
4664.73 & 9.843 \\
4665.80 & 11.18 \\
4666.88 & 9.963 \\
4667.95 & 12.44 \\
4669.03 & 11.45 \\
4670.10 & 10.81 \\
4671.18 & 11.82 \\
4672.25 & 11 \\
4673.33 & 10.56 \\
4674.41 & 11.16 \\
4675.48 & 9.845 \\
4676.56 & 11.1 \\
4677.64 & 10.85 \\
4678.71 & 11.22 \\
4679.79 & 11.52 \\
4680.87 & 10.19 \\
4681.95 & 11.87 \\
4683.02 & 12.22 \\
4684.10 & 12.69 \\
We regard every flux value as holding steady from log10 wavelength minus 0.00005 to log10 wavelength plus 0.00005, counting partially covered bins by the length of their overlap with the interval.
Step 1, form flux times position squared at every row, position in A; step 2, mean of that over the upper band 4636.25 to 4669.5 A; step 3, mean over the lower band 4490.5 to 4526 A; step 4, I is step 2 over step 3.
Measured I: 1.1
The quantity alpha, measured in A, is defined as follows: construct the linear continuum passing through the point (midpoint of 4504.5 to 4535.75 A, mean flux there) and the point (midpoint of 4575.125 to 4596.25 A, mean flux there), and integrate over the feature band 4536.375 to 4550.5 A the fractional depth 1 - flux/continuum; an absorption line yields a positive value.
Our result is 0.7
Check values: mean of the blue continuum 11.2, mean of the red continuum 11.1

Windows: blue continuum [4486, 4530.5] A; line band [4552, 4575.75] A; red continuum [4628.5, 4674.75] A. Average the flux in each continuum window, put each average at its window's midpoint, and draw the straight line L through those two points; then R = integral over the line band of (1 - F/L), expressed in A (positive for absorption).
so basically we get 1.2 A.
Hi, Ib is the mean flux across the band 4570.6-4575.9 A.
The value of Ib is 10.8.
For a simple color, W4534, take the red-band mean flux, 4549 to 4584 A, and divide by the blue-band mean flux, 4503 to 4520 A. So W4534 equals 0.96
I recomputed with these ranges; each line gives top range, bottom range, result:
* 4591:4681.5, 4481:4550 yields 1.05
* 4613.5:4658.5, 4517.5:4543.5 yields 1.11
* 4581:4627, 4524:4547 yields 1.06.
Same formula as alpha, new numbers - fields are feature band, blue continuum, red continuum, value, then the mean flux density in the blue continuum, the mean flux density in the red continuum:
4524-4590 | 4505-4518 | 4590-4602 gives 4.7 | 12.1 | 11.2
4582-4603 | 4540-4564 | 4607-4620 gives 1.2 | 10.7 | 11.5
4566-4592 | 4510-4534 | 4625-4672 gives 0.7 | 11.1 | 11.3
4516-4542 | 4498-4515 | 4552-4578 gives 2.1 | 11.7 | 11.4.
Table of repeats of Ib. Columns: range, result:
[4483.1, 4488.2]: 11.5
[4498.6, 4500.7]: 11.5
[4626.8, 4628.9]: 11.6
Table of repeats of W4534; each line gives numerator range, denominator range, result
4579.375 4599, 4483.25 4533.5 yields 0.90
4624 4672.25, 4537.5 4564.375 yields 1.06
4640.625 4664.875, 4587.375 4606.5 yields 1.05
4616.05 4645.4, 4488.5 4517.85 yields 0.95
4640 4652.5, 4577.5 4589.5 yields 1.15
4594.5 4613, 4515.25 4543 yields 1.05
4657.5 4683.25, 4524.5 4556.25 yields 1.04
